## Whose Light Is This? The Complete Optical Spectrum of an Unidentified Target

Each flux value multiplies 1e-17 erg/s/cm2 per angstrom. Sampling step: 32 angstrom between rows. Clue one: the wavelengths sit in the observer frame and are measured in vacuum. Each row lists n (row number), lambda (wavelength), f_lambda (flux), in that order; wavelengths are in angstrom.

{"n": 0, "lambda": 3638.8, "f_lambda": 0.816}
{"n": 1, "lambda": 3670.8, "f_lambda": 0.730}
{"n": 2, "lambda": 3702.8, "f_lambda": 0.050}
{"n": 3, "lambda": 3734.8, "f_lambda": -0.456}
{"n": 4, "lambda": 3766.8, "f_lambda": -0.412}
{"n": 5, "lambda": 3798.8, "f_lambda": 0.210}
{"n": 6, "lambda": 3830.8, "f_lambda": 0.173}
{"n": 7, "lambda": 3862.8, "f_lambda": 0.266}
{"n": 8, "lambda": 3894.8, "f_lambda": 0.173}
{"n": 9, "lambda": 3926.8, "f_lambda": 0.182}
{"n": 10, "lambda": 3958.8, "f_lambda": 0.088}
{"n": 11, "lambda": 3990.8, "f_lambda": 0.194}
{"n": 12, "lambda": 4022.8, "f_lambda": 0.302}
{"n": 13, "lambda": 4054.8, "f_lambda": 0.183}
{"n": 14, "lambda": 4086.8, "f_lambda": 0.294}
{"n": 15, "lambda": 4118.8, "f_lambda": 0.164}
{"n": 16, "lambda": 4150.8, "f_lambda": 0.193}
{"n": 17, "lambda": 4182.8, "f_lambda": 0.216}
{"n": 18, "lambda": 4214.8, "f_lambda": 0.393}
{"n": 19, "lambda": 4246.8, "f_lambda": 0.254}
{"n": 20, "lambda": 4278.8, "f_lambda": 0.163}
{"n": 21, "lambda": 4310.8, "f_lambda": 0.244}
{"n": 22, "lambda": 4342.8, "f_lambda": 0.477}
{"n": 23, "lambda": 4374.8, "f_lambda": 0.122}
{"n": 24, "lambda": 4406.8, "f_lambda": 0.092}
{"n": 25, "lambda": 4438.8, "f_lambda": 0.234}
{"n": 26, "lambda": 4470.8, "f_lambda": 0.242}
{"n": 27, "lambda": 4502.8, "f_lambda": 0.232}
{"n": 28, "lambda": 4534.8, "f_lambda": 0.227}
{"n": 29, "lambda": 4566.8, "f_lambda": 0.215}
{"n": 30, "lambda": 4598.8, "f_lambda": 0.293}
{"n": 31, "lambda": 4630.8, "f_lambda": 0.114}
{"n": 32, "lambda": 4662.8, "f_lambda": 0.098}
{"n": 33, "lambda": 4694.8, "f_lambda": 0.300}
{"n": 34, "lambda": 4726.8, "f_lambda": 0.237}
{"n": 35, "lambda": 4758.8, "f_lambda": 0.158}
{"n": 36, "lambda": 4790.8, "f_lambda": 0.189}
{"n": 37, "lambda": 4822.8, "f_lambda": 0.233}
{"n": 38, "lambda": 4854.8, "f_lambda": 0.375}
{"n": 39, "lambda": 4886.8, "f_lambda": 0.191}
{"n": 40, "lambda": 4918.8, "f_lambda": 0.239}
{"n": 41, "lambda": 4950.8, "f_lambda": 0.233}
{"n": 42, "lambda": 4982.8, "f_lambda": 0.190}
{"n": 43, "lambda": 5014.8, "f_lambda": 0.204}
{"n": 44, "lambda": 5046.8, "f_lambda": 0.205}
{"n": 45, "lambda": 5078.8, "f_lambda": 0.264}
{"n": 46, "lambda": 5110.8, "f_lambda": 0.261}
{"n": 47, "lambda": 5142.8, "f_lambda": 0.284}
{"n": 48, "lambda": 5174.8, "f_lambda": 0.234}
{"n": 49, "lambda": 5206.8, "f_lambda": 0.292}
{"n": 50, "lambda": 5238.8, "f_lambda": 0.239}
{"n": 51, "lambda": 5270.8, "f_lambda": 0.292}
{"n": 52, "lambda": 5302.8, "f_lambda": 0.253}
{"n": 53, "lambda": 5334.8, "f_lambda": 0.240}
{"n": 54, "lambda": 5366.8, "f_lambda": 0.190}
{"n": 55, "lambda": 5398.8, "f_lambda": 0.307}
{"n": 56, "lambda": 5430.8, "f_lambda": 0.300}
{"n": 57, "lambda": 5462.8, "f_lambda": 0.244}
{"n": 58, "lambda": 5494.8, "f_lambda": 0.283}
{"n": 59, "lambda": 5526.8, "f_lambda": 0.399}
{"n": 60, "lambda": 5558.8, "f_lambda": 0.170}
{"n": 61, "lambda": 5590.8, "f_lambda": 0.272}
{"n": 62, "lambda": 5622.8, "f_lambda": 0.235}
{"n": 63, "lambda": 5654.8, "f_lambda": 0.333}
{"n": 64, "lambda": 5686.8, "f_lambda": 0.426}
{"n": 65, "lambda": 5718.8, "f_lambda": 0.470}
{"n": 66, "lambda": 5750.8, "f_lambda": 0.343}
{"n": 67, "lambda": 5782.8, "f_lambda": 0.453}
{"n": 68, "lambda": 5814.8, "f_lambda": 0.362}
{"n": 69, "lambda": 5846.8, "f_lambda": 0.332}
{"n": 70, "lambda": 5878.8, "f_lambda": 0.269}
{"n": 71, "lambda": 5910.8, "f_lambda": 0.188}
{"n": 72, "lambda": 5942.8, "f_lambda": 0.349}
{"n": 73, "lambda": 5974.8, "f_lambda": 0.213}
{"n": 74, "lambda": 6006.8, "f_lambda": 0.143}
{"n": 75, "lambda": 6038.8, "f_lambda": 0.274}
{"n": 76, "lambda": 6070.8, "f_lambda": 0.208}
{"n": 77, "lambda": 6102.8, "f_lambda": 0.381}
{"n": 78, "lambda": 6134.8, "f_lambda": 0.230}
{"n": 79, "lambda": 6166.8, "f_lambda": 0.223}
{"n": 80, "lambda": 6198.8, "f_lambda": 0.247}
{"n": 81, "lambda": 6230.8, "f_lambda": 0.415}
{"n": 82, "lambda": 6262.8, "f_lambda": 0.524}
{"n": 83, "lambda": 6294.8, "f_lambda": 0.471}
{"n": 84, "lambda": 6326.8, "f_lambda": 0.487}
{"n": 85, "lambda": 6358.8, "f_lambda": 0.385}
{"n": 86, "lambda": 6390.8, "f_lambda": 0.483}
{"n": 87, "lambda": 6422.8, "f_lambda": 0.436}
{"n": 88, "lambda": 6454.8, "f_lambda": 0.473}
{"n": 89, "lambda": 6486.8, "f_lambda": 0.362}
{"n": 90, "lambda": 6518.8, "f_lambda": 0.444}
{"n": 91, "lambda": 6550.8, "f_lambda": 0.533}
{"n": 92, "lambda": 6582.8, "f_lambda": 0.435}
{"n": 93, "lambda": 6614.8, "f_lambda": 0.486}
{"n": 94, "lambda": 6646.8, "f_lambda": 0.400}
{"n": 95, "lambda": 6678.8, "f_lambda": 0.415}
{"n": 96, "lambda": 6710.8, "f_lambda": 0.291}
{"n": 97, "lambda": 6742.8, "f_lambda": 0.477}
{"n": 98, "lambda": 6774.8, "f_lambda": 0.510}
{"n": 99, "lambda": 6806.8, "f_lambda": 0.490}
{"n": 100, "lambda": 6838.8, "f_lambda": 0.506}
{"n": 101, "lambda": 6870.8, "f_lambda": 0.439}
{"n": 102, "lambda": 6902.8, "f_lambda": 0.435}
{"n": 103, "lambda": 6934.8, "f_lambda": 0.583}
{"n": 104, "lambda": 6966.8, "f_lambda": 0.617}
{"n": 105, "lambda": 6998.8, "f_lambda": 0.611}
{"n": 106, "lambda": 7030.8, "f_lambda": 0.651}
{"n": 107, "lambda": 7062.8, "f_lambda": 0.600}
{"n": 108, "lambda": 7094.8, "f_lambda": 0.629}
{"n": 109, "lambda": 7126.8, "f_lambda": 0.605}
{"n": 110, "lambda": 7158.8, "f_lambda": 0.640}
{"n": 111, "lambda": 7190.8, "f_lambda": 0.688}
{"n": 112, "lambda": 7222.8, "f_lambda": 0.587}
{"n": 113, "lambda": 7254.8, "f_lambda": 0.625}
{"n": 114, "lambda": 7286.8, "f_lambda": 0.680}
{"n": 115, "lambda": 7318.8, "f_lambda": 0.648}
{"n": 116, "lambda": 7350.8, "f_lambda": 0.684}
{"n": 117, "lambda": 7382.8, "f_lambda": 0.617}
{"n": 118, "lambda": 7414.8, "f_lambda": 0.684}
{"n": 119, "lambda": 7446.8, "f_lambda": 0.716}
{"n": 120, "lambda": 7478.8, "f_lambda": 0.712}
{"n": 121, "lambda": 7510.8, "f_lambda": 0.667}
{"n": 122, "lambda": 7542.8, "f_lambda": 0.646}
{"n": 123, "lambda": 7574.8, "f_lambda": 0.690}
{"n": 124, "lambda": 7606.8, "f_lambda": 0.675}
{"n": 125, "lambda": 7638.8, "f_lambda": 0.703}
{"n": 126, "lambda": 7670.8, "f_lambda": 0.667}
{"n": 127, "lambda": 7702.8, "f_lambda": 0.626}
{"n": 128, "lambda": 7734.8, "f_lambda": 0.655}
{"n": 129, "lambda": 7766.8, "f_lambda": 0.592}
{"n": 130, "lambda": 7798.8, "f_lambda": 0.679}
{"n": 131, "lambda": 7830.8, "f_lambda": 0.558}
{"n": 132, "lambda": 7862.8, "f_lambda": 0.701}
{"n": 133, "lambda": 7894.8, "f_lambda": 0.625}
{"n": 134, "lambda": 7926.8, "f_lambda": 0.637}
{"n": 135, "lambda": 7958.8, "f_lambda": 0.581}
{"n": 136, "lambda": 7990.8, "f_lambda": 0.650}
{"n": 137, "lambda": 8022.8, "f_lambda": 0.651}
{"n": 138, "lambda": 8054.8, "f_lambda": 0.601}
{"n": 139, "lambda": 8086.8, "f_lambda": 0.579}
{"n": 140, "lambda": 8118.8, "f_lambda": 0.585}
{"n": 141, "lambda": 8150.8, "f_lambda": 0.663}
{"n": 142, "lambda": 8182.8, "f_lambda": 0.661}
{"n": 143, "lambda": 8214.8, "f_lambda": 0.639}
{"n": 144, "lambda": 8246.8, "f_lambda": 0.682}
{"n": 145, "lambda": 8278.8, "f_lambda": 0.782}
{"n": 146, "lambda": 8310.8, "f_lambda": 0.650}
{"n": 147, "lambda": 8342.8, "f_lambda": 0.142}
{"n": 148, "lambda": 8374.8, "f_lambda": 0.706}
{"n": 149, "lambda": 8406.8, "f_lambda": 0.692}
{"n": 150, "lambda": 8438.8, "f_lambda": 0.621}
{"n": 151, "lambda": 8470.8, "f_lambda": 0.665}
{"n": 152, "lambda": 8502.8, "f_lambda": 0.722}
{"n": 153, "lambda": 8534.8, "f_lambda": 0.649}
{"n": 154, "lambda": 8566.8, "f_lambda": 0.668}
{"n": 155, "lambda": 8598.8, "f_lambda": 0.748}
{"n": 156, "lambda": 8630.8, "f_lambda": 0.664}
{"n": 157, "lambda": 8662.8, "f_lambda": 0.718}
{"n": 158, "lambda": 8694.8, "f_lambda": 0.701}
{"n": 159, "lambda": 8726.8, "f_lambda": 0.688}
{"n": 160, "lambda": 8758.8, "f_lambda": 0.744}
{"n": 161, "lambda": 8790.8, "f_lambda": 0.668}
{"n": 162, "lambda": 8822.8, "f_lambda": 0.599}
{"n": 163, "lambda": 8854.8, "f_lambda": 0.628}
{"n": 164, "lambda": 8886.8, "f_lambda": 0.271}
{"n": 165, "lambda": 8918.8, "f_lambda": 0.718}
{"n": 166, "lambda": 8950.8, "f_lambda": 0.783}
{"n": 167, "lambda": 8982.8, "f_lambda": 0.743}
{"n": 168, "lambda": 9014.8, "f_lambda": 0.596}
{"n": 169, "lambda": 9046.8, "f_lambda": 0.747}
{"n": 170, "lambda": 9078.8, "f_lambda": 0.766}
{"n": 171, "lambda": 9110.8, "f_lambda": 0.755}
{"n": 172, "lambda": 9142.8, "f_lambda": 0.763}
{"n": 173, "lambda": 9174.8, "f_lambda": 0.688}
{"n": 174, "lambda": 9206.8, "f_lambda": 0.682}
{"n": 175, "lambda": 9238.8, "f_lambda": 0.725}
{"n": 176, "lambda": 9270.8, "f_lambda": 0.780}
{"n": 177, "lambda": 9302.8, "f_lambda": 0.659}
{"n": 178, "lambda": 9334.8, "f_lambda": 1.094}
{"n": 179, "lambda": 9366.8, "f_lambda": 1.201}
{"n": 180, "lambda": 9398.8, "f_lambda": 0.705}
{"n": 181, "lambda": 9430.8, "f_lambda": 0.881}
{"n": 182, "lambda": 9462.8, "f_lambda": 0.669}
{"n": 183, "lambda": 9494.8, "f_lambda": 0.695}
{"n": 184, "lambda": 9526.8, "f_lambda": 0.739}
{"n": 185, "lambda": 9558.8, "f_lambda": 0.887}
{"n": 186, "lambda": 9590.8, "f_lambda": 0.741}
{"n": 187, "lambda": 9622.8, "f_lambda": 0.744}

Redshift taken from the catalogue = 0.559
